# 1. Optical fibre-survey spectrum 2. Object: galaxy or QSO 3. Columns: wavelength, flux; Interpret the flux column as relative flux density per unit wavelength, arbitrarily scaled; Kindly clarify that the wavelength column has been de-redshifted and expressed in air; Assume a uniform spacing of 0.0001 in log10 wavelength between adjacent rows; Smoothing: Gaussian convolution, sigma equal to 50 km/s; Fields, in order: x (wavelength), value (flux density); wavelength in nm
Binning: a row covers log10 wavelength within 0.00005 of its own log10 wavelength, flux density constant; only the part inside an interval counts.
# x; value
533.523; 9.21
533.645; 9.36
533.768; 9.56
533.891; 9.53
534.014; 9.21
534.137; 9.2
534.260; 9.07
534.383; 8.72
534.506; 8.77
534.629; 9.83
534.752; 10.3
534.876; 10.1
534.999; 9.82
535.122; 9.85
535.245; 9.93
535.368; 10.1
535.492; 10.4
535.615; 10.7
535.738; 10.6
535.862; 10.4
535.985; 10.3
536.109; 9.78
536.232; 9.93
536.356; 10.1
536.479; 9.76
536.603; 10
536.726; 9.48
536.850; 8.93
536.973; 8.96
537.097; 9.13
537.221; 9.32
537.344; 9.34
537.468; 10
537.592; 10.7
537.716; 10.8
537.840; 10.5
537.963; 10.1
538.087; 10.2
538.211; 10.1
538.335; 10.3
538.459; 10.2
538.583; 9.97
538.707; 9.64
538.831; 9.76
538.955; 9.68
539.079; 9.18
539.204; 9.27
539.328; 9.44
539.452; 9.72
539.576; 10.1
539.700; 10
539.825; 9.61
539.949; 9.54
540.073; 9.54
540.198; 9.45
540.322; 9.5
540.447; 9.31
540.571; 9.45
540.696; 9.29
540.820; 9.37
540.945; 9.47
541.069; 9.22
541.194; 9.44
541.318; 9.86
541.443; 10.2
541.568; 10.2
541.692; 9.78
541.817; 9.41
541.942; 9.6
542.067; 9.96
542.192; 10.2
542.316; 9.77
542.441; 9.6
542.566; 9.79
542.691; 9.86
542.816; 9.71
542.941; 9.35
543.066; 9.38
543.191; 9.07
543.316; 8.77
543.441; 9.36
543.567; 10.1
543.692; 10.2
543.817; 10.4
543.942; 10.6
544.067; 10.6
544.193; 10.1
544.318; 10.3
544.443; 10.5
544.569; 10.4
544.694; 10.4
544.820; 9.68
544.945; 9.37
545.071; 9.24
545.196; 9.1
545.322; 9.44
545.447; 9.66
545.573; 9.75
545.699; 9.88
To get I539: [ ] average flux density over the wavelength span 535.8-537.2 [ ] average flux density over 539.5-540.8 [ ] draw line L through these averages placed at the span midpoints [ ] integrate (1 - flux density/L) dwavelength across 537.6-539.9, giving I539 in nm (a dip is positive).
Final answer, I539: -0.08 nm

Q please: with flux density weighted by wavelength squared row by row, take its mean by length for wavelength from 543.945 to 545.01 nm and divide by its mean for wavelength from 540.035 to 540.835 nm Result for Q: 1.10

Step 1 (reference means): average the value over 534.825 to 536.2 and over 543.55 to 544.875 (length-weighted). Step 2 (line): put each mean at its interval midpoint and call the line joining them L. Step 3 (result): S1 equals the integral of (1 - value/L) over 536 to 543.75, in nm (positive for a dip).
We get 0.40 nm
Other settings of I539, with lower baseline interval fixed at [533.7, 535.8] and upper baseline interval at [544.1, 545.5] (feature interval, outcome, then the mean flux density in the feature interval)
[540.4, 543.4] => 0.07 nm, 9.59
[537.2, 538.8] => -0.05 nm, 10.1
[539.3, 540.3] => 0.01 nm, 9.68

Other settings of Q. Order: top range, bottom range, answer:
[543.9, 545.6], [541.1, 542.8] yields 1.02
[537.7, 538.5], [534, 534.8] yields 1.12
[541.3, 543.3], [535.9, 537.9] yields 1.01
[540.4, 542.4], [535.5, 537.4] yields 1.00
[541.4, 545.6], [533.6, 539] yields 1.03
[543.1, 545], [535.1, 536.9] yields 1.03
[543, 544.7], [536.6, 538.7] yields 1.04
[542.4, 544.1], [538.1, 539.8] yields 1.01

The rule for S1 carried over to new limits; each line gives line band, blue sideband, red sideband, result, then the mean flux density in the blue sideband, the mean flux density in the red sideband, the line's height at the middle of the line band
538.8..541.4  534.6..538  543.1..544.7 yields 0.12 nm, 9.97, 10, 10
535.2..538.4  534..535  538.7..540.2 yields -0.16 nm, 9.43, 9.61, 9.52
